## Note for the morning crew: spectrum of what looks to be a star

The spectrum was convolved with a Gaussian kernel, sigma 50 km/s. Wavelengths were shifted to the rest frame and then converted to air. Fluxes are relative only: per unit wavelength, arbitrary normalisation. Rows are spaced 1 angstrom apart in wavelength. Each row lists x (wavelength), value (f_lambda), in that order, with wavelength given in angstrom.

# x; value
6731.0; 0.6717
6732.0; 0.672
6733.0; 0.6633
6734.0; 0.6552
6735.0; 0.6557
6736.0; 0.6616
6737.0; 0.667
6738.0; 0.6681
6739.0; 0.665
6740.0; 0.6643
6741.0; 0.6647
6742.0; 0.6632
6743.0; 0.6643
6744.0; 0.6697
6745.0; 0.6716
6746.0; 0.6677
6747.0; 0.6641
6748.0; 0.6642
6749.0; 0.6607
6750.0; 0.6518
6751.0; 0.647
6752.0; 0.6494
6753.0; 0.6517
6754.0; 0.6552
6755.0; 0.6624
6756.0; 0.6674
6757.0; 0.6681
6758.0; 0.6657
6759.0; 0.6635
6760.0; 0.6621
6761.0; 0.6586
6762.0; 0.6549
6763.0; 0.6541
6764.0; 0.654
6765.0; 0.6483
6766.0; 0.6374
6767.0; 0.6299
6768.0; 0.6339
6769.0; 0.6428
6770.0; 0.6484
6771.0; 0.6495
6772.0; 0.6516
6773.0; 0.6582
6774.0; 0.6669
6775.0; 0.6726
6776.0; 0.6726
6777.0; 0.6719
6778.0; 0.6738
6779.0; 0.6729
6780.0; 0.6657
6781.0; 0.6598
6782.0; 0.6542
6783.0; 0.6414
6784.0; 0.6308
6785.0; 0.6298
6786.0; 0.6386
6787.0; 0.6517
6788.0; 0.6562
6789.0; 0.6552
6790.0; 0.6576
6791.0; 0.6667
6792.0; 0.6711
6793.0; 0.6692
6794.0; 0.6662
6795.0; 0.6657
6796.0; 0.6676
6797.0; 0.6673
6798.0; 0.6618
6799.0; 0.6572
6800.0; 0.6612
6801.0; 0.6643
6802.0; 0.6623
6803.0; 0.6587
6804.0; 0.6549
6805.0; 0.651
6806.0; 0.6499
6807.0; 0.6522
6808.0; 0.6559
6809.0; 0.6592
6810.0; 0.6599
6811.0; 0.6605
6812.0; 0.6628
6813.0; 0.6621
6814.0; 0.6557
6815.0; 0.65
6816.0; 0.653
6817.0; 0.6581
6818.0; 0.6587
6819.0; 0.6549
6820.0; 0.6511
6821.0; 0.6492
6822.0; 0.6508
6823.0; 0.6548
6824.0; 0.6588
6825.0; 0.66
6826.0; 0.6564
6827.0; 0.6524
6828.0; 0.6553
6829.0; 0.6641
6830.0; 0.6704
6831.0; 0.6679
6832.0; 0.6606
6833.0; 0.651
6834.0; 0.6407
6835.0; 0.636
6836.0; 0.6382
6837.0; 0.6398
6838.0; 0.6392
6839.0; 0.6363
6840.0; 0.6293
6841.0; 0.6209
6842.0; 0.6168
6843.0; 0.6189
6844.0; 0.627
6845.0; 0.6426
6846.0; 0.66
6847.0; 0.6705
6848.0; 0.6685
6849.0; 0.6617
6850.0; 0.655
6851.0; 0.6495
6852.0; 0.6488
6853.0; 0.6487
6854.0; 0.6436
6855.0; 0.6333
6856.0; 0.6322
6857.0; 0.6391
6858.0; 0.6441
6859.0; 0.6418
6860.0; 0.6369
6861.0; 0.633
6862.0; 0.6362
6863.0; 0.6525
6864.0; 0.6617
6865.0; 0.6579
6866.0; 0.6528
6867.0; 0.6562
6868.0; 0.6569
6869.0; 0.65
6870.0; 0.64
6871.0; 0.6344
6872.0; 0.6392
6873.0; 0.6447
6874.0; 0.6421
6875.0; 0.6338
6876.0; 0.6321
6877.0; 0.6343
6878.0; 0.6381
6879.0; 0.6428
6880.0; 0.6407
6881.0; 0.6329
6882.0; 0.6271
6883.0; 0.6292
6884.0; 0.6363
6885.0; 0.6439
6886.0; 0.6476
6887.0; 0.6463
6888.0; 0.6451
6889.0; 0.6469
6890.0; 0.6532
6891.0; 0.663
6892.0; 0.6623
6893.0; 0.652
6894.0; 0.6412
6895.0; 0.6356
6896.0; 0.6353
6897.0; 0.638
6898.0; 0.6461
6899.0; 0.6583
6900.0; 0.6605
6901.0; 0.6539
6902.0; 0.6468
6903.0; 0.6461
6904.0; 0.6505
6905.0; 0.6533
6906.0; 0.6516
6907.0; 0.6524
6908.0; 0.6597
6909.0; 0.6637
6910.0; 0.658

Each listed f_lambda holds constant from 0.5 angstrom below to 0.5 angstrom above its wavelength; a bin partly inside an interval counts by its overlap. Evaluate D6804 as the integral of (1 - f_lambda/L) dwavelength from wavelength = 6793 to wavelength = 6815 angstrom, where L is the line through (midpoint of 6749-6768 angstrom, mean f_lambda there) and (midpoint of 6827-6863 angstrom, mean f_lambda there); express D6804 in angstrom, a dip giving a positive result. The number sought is -0.4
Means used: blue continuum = 0.654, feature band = 0.66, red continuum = 0.645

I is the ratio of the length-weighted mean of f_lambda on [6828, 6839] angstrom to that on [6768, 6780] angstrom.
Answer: 0.98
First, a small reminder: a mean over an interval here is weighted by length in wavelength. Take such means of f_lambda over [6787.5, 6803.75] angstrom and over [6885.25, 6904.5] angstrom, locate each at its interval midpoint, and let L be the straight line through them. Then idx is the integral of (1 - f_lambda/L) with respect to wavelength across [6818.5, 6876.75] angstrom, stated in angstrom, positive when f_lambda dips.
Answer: 0.80 angstrom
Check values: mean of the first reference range 0.663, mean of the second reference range 0.649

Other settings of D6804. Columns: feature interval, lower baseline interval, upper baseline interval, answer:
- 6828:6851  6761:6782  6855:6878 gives 0.01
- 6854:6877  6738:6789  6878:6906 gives 0.18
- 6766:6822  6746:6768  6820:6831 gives 0.00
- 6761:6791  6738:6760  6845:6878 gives 0.23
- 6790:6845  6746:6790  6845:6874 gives -0.17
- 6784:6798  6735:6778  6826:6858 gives -0.09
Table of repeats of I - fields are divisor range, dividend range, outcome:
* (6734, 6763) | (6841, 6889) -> 0.97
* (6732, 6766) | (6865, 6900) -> 0.97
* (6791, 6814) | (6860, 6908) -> 0.98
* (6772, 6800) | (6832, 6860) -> 0.97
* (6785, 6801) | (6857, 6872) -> 0.98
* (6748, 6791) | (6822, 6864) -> 0.99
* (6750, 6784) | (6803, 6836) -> 1.00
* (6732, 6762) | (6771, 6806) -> 1.00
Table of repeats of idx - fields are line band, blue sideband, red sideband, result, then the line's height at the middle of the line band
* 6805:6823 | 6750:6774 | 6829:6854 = -0.2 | 0.648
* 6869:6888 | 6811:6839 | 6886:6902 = 0.3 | 0.65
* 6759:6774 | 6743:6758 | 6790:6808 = 0.3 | 0.661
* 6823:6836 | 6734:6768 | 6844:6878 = -0.1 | 0.65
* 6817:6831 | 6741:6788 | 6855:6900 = -0.2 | 0.65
